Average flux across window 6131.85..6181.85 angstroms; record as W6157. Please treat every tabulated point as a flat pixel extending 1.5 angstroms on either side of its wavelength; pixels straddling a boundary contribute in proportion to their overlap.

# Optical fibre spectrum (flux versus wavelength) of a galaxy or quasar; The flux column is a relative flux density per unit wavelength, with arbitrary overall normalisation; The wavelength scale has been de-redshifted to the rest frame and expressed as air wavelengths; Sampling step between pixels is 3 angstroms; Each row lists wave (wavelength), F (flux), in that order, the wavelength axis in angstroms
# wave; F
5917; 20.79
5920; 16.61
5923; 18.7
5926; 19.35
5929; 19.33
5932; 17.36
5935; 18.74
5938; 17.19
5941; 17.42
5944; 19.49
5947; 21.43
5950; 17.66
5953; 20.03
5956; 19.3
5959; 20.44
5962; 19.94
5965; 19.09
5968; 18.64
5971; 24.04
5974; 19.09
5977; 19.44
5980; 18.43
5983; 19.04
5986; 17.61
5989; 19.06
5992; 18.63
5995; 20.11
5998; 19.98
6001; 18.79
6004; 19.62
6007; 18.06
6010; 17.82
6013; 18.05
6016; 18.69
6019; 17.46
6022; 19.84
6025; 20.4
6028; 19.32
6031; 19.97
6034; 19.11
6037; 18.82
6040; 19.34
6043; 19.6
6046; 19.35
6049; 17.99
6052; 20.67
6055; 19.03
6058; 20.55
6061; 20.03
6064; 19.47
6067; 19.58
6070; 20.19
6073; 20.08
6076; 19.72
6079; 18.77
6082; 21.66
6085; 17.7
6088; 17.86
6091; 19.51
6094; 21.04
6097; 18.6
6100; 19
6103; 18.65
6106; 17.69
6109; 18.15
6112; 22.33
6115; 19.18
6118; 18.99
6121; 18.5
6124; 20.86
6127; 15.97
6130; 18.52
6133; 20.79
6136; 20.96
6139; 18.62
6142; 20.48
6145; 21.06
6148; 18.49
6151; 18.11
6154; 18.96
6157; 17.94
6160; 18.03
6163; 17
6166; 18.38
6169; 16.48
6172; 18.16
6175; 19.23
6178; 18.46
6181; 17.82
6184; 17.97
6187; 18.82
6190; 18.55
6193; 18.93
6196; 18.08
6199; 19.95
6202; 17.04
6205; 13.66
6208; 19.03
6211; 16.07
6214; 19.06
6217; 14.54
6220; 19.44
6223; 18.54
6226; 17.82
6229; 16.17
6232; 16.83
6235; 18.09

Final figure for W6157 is 18.8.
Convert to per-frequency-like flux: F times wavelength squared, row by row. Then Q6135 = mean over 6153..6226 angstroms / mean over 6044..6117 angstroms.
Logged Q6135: 0.95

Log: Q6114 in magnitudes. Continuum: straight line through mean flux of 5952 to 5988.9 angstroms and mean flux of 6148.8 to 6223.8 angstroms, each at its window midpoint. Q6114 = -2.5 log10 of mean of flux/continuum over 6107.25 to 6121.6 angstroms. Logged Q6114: -0.06 mag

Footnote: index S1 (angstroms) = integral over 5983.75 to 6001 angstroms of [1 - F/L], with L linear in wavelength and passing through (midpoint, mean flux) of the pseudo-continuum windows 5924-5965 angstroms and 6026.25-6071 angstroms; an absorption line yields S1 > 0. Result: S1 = 0.2 angstroms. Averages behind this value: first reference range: 19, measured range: 19.1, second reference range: 19.5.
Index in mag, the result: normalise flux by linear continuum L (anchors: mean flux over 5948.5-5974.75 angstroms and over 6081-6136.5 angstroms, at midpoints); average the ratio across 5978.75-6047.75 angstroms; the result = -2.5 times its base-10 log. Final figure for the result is 0.03 mag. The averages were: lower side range 19.8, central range 19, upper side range 19.2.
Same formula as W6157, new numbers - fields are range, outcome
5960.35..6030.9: 19.2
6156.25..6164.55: 17.6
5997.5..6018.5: 18.6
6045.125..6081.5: 19.7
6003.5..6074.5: 19.3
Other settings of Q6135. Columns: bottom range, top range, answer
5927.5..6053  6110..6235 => 1.02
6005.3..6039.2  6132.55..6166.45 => 1.05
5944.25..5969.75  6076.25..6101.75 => 1.03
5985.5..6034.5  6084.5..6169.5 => 1.04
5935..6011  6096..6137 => 1.04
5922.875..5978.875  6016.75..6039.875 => 1.02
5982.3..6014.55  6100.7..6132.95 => 1.05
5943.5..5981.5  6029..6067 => 1.01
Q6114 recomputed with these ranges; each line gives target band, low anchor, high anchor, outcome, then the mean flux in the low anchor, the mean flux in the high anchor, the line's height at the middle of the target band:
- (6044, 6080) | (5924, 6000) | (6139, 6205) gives -0.046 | 19.2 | 18.4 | 18.8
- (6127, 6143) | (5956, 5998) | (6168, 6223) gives -0.066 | 19.5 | 17.9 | 18.3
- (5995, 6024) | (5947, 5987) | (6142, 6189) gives 0.028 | 19.5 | 18.4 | 19.3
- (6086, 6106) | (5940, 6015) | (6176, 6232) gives -0.029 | 19.3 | 17.8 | 18.5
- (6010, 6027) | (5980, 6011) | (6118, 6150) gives 0.008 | 18.9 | 19.4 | 19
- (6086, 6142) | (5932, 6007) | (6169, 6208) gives -0.044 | 19.2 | 18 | 18.4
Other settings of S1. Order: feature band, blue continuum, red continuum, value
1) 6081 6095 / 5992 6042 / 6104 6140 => -0.19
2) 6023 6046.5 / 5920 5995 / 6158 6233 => -1.04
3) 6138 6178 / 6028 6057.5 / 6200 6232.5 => -1.40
